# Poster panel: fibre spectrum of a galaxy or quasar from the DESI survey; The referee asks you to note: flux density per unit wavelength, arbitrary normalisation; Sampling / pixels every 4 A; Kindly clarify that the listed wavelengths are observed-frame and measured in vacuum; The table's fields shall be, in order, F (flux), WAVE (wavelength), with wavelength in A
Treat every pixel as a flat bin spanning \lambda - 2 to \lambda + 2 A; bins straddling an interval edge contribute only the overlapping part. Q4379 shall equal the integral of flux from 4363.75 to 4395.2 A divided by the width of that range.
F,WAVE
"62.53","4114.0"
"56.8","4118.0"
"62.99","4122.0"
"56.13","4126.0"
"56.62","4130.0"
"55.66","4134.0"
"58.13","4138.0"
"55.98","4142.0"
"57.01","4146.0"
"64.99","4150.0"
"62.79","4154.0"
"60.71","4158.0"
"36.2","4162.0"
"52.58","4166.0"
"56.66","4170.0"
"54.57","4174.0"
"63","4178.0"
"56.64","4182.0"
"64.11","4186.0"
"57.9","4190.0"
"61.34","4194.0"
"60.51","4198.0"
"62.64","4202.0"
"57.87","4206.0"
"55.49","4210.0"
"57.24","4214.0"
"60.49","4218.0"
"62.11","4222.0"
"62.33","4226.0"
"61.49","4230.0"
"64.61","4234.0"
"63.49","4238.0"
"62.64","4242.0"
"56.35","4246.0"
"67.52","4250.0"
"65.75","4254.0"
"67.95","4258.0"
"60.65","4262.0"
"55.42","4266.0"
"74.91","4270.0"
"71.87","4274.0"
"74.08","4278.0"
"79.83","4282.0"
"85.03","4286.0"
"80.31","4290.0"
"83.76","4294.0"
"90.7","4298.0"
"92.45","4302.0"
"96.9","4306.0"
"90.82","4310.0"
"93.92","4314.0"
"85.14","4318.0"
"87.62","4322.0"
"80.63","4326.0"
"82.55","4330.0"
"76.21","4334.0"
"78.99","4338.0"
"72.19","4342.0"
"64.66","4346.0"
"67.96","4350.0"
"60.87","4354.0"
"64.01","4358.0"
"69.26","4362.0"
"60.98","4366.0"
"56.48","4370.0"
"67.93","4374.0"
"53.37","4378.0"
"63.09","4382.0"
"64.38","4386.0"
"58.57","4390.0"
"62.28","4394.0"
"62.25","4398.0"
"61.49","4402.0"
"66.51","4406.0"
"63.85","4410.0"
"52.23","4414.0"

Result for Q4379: 60.9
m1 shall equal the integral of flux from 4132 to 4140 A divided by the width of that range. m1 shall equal 56.9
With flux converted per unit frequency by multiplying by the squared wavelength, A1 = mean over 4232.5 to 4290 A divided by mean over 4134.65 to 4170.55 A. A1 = 1.28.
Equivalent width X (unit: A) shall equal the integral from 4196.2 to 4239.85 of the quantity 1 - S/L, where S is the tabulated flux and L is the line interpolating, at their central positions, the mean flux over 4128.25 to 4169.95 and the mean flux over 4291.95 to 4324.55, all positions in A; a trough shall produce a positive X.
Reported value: 6.2 A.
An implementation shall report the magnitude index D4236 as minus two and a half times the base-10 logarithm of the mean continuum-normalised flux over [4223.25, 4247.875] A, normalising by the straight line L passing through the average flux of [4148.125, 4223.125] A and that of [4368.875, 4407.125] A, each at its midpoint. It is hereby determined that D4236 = -0.05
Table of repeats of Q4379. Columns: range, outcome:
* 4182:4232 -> 60.1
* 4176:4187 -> 61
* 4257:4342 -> 80.4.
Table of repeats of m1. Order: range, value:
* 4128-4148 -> 56.7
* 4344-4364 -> 65.4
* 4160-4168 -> 44.4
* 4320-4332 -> 83.6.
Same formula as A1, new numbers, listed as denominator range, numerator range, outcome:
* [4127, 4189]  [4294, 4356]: 1.54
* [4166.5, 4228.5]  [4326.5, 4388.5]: 1.22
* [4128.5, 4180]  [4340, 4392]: 1.24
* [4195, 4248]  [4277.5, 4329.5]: 1.48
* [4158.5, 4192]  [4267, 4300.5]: 1.51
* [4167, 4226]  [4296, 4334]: 1.57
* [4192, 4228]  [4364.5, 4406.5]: 1.11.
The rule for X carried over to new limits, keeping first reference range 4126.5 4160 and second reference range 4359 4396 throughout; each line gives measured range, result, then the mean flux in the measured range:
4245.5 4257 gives -0.8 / 64.5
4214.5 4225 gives -0.2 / 60.8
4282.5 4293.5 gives -3.9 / 82.4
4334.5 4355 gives -2.8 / 69.9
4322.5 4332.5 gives -3.4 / 82.2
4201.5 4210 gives 0.1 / 58.7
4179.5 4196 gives -0.2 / 60.1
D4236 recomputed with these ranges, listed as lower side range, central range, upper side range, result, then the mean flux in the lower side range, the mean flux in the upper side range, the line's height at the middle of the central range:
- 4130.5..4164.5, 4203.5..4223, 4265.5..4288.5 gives 0.13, 56.4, 74.9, 65.8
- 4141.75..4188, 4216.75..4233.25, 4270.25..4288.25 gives 0.10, 57.1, 77.5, 67.8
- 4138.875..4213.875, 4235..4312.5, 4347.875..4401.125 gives -0.24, 57.8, 62.4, 60.1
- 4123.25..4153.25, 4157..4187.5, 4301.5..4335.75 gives 0.15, 58.1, 87.2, 63.6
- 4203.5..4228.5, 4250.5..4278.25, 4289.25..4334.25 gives 0.10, 59.4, 87.3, 73.5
